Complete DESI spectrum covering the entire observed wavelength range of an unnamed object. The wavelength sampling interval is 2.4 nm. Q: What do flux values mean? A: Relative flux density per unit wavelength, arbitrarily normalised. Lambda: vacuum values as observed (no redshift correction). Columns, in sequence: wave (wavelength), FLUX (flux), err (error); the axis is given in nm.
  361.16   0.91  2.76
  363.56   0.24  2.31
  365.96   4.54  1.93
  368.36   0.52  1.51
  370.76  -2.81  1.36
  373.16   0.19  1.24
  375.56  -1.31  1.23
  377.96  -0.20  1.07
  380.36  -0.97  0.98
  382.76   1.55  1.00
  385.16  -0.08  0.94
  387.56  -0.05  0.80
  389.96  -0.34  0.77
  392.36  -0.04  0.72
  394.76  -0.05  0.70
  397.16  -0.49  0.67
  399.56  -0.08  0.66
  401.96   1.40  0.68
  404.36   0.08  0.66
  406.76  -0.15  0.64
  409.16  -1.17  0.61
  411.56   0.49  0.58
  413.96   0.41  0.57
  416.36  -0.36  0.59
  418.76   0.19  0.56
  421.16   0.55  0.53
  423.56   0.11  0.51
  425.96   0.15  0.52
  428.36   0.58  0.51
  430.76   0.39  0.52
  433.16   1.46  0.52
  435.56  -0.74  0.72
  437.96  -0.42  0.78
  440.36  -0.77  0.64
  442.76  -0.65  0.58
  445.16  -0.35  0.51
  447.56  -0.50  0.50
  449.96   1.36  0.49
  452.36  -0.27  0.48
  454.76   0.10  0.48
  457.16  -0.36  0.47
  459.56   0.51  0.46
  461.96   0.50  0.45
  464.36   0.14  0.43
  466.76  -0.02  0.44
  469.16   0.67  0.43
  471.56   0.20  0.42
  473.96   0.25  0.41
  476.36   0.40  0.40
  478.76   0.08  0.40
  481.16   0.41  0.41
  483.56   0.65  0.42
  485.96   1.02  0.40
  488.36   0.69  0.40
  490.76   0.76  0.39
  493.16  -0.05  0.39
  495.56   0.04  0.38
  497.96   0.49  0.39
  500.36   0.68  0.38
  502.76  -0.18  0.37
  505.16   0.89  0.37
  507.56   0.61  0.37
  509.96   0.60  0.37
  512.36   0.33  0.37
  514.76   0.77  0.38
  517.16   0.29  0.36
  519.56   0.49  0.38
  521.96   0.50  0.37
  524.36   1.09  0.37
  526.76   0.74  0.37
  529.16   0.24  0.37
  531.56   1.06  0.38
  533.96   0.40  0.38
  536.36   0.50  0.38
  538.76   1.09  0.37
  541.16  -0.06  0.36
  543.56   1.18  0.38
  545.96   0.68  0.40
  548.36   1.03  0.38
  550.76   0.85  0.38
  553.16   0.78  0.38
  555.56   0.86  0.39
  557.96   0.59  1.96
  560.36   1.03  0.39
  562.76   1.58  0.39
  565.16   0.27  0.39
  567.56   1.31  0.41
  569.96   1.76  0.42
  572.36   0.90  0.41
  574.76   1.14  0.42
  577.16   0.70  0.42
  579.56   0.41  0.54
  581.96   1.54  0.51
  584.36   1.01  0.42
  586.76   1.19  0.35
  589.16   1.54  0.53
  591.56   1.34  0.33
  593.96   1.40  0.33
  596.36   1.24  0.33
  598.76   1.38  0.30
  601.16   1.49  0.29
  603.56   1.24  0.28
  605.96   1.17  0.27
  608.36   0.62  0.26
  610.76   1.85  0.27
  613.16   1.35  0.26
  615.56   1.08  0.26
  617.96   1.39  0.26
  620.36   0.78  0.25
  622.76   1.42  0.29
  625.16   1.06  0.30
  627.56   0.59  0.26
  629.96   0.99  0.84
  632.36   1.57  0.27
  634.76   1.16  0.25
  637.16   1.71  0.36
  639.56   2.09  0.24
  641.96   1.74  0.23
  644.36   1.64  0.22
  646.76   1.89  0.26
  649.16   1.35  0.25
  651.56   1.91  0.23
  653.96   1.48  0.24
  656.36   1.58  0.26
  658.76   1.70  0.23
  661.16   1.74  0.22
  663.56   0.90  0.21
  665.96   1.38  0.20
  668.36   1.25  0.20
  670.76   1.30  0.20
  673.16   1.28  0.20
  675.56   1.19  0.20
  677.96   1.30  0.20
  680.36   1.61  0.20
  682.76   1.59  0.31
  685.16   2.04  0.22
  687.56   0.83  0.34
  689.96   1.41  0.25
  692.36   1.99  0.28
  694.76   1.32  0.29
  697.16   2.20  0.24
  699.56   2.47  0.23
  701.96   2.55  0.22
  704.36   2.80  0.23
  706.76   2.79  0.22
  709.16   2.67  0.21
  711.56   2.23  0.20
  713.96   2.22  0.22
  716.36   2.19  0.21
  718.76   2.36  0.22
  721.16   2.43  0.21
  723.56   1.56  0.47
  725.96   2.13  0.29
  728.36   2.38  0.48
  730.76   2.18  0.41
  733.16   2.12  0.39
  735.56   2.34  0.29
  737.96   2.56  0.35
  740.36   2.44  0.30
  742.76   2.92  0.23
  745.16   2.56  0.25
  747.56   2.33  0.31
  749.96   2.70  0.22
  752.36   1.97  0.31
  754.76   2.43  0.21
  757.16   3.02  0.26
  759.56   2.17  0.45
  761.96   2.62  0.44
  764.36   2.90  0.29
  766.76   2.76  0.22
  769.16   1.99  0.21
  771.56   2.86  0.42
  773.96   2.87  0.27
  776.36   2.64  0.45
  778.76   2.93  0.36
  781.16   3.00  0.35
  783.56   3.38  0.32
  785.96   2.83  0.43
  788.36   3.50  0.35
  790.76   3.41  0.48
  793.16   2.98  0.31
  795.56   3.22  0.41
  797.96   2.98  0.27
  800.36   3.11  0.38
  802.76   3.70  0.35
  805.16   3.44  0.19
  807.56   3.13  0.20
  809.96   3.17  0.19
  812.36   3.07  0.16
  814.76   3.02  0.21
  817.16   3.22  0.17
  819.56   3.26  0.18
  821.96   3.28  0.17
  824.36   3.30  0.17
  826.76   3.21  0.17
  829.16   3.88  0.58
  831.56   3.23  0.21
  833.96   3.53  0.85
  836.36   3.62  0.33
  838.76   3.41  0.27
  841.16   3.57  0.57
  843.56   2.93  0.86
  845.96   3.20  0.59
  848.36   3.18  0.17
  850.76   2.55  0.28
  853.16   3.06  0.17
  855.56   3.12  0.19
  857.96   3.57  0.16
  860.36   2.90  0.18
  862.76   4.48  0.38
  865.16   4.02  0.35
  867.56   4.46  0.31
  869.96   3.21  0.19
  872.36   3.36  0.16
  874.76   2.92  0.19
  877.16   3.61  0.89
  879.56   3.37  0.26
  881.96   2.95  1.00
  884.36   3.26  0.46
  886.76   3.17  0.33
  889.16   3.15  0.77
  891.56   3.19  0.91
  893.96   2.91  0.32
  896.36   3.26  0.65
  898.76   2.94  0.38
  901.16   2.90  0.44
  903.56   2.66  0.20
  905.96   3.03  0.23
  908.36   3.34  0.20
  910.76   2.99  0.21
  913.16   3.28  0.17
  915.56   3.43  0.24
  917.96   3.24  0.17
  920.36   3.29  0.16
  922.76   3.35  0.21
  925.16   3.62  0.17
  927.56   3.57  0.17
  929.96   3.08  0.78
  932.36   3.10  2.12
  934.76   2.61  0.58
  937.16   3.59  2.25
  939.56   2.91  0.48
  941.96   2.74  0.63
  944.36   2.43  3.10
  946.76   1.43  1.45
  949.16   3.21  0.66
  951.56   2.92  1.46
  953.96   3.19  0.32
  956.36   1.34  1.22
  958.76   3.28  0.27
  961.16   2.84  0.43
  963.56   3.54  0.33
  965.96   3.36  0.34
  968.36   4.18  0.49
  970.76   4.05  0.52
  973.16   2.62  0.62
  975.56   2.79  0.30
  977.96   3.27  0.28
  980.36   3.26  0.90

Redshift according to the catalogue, 0.749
